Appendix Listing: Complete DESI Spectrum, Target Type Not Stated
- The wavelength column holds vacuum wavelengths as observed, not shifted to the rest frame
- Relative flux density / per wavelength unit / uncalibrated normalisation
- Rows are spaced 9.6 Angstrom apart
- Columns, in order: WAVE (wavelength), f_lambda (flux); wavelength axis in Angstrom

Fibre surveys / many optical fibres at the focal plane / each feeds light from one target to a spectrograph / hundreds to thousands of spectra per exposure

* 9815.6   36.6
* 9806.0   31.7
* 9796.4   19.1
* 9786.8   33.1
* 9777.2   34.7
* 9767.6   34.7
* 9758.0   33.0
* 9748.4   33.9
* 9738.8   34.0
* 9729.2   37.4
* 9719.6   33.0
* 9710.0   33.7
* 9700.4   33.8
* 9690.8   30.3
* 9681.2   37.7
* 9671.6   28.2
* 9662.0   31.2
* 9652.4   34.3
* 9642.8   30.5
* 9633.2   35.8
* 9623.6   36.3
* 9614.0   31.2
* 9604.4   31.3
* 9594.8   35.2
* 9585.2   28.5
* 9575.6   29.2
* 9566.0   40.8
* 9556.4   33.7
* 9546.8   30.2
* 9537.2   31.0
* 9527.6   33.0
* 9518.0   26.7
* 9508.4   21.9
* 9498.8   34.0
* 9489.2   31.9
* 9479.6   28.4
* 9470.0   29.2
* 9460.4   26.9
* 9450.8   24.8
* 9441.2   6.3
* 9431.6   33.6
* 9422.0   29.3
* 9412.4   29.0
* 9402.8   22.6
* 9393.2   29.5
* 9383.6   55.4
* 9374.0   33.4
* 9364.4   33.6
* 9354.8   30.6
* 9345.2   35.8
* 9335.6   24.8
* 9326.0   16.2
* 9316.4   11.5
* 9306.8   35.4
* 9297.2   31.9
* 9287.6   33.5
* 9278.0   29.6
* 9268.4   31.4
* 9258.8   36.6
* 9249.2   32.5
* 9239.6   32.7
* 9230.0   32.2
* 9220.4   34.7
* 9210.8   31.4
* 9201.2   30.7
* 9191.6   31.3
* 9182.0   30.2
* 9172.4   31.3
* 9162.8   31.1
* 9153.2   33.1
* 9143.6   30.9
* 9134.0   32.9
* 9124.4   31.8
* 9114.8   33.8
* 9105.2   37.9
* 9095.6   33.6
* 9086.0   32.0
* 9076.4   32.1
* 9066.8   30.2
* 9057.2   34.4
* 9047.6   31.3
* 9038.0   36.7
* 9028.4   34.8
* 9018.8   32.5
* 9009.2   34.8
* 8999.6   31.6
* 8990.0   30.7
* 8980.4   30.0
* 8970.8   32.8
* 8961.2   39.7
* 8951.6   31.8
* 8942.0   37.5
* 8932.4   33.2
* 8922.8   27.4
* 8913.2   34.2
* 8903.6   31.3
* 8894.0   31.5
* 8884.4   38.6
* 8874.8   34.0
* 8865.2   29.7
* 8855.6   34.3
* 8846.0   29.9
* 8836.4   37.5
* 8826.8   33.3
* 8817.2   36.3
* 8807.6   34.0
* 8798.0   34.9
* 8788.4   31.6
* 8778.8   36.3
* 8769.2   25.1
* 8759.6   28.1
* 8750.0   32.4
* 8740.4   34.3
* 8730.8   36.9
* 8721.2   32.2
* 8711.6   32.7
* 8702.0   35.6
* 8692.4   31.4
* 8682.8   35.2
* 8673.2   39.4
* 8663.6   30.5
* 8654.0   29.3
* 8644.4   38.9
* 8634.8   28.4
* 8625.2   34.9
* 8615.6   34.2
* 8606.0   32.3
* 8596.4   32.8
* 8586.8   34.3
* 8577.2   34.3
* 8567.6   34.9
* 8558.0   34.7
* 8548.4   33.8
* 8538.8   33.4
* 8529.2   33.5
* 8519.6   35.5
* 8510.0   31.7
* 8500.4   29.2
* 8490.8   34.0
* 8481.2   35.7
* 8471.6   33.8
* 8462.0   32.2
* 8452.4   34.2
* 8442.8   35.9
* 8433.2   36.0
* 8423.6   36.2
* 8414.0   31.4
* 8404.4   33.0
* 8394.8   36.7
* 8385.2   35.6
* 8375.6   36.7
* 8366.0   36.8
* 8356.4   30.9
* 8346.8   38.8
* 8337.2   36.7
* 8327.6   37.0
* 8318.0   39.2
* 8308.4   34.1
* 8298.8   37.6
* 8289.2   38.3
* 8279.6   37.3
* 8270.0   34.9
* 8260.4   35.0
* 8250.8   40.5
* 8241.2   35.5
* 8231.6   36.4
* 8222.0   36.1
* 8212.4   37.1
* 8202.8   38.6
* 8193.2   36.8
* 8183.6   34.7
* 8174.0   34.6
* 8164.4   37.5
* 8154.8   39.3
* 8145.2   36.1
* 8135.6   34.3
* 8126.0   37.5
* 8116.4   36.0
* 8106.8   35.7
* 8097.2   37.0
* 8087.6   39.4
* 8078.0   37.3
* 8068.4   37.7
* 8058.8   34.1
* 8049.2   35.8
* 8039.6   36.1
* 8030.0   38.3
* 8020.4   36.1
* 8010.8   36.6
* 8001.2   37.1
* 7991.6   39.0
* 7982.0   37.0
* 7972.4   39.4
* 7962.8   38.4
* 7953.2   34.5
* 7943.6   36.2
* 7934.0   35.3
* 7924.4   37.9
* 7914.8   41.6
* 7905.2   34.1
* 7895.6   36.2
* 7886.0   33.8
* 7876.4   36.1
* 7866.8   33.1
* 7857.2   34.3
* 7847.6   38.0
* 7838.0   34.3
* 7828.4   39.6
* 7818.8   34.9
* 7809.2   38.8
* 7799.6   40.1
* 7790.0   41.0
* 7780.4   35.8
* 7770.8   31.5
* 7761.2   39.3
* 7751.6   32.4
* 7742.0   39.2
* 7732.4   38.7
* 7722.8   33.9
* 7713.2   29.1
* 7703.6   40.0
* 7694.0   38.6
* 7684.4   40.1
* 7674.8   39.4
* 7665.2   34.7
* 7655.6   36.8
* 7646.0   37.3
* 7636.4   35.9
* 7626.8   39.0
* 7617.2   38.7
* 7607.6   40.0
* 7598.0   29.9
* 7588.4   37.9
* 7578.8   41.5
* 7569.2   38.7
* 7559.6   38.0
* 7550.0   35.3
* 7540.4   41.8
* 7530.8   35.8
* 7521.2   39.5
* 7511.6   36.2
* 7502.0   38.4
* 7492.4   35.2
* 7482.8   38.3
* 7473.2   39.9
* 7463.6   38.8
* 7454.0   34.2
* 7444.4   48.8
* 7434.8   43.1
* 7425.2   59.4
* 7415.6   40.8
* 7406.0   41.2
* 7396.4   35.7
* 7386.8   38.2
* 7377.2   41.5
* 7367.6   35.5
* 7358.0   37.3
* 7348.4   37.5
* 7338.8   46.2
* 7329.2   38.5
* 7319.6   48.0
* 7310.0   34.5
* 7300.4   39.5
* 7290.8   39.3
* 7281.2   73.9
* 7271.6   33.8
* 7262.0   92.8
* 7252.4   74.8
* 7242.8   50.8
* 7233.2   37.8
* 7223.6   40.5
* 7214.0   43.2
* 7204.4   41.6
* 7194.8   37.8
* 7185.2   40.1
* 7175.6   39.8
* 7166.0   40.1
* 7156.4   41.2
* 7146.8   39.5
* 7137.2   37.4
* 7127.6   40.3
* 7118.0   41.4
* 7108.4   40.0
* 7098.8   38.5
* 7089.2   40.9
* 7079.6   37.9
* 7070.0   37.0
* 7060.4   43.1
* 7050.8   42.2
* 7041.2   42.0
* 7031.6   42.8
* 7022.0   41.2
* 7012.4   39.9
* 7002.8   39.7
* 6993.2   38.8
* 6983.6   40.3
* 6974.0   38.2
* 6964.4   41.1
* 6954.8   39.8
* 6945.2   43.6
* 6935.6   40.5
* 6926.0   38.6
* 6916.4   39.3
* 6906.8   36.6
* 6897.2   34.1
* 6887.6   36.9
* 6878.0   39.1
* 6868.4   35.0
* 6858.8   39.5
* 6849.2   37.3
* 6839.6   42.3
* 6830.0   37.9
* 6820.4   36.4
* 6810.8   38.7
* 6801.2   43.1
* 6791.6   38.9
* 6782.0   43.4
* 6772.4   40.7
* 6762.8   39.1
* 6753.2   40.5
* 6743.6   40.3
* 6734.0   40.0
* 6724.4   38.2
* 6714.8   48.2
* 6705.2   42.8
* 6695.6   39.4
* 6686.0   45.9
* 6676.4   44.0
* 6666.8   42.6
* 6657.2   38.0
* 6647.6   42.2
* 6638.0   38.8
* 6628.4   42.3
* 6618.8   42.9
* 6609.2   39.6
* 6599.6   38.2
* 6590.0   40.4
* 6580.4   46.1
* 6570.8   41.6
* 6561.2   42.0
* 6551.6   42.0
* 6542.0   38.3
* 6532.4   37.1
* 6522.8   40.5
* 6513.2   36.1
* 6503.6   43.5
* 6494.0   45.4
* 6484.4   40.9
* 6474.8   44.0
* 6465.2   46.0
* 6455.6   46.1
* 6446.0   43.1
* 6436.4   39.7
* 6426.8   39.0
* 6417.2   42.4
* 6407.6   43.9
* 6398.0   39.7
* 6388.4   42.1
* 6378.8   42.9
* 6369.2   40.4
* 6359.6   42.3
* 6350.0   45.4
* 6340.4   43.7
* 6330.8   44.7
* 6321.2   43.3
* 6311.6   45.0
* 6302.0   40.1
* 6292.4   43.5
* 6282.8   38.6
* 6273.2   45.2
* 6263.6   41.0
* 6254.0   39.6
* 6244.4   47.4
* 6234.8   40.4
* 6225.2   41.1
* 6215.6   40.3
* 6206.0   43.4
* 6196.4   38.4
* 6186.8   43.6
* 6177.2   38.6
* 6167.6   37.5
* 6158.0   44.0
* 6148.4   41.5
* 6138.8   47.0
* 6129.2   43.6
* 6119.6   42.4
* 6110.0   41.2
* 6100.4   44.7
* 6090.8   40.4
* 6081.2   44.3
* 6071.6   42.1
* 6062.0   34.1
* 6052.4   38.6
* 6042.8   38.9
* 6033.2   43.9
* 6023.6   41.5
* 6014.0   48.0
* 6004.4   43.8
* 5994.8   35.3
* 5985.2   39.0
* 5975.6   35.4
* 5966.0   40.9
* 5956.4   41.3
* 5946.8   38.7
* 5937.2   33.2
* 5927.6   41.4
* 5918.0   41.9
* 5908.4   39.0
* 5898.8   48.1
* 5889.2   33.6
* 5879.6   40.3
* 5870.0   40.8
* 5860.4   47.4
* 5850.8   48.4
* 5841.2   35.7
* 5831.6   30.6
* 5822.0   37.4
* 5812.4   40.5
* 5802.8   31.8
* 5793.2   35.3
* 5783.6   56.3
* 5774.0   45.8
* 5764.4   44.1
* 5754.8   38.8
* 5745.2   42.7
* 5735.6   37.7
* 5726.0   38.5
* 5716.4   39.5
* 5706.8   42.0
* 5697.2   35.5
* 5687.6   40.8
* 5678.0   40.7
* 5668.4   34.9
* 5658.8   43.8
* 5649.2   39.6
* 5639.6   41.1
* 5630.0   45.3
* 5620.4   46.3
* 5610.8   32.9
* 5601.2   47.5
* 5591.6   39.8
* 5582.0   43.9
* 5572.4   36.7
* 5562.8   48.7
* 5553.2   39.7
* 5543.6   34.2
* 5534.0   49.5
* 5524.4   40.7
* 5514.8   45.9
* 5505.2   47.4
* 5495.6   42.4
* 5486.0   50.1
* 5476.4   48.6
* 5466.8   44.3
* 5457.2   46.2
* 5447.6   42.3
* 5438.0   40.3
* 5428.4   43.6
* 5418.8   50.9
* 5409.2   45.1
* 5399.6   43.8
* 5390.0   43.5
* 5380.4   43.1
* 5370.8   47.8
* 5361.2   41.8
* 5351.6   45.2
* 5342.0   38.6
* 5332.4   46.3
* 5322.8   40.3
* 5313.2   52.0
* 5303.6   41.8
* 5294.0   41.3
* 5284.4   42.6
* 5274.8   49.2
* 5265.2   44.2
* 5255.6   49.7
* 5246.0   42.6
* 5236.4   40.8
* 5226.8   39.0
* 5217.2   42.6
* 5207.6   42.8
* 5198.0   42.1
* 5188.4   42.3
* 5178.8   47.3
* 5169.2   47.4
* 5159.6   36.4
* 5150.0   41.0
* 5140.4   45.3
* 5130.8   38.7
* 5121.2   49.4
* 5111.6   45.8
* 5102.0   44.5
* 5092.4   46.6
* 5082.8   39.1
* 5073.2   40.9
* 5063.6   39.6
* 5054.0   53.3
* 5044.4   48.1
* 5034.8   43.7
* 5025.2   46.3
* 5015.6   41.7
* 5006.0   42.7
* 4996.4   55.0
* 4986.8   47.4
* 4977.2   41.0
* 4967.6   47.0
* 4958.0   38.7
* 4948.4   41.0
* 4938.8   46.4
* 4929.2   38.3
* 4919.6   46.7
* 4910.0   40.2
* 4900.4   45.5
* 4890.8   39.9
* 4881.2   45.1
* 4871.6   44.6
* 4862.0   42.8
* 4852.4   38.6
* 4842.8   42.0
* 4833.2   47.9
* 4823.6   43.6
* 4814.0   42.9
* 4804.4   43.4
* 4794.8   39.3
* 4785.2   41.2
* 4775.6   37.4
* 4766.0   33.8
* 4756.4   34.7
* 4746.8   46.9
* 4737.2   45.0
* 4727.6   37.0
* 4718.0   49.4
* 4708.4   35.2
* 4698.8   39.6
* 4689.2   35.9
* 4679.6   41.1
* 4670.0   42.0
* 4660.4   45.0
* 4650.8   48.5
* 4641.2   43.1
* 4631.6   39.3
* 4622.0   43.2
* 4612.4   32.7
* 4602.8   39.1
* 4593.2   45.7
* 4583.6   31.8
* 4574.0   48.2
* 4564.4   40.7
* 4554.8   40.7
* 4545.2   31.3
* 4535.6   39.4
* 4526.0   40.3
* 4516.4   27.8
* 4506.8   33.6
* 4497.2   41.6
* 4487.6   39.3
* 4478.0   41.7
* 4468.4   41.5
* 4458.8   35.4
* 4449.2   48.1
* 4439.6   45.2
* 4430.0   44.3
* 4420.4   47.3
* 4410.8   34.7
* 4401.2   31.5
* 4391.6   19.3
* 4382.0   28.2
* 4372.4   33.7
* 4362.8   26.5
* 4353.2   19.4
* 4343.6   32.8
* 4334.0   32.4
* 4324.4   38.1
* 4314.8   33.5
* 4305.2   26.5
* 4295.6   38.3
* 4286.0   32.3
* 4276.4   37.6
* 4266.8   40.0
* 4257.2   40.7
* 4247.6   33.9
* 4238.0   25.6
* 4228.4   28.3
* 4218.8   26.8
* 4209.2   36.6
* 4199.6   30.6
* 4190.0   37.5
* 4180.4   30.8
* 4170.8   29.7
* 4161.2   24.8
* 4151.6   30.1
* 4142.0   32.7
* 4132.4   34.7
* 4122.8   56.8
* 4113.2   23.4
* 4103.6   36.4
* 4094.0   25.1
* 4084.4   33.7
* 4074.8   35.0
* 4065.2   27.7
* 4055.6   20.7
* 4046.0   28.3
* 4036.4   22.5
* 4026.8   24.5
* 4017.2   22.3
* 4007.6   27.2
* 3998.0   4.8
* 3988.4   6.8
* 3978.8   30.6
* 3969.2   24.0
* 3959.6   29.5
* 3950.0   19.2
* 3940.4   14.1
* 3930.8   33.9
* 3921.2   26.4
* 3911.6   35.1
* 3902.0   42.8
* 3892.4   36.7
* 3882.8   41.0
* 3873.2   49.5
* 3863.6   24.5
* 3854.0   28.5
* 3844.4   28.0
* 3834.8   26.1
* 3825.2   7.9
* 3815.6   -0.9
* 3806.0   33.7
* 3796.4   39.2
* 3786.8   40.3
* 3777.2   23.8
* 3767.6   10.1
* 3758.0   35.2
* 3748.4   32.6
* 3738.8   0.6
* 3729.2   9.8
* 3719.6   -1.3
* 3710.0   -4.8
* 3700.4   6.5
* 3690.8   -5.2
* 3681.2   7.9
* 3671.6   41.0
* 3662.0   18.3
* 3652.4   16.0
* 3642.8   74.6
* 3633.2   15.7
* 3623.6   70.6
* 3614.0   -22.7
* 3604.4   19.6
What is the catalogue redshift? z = 0.106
